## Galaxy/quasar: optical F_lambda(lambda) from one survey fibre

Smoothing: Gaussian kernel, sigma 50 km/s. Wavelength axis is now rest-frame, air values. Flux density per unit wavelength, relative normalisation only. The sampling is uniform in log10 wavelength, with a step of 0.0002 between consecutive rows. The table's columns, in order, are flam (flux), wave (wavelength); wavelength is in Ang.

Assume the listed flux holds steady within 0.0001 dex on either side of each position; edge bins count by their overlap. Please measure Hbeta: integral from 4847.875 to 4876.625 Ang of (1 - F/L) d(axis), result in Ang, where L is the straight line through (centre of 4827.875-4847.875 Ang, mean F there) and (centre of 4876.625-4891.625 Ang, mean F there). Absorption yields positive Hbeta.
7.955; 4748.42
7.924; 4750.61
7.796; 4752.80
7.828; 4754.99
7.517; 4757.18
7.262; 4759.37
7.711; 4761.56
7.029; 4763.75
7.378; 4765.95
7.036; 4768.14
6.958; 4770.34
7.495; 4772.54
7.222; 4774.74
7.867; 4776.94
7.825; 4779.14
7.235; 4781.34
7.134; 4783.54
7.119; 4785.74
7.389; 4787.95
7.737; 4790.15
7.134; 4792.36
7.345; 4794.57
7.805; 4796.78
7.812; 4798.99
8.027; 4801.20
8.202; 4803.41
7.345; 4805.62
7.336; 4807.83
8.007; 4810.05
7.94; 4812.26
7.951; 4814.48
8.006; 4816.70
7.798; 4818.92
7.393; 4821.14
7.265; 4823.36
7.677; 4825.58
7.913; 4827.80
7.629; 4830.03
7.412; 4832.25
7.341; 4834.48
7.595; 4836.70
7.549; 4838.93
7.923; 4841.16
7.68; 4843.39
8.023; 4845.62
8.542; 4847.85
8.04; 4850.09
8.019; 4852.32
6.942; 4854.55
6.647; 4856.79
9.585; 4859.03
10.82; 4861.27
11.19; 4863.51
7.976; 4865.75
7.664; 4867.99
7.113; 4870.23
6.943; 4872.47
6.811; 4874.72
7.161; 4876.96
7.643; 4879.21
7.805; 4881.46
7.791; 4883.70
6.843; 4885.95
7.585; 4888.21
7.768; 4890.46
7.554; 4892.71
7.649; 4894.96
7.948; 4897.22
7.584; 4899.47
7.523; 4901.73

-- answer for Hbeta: -2.0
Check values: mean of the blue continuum 7.71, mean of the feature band 8.13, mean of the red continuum 7.53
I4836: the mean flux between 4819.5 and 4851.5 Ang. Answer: 7.72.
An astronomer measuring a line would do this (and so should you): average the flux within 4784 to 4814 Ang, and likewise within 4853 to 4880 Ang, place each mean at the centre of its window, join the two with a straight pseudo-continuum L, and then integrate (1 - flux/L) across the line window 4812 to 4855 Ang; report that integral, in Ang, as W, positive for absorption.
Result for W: 0.5 Ang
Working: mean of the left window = 7.63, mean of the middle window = 7.74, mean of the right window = 8.04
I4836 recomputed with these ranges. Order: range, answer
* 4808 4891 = 7.83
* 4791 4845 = 7.67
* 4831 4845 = 7.6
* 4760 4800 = 7.4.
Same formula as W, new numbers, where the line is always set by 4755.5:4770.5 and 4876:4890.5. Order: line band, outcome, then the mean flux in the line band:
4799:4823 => -1.3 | 7.78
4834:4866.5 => -3.6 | 8.28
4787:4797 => -0.1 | 7.45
